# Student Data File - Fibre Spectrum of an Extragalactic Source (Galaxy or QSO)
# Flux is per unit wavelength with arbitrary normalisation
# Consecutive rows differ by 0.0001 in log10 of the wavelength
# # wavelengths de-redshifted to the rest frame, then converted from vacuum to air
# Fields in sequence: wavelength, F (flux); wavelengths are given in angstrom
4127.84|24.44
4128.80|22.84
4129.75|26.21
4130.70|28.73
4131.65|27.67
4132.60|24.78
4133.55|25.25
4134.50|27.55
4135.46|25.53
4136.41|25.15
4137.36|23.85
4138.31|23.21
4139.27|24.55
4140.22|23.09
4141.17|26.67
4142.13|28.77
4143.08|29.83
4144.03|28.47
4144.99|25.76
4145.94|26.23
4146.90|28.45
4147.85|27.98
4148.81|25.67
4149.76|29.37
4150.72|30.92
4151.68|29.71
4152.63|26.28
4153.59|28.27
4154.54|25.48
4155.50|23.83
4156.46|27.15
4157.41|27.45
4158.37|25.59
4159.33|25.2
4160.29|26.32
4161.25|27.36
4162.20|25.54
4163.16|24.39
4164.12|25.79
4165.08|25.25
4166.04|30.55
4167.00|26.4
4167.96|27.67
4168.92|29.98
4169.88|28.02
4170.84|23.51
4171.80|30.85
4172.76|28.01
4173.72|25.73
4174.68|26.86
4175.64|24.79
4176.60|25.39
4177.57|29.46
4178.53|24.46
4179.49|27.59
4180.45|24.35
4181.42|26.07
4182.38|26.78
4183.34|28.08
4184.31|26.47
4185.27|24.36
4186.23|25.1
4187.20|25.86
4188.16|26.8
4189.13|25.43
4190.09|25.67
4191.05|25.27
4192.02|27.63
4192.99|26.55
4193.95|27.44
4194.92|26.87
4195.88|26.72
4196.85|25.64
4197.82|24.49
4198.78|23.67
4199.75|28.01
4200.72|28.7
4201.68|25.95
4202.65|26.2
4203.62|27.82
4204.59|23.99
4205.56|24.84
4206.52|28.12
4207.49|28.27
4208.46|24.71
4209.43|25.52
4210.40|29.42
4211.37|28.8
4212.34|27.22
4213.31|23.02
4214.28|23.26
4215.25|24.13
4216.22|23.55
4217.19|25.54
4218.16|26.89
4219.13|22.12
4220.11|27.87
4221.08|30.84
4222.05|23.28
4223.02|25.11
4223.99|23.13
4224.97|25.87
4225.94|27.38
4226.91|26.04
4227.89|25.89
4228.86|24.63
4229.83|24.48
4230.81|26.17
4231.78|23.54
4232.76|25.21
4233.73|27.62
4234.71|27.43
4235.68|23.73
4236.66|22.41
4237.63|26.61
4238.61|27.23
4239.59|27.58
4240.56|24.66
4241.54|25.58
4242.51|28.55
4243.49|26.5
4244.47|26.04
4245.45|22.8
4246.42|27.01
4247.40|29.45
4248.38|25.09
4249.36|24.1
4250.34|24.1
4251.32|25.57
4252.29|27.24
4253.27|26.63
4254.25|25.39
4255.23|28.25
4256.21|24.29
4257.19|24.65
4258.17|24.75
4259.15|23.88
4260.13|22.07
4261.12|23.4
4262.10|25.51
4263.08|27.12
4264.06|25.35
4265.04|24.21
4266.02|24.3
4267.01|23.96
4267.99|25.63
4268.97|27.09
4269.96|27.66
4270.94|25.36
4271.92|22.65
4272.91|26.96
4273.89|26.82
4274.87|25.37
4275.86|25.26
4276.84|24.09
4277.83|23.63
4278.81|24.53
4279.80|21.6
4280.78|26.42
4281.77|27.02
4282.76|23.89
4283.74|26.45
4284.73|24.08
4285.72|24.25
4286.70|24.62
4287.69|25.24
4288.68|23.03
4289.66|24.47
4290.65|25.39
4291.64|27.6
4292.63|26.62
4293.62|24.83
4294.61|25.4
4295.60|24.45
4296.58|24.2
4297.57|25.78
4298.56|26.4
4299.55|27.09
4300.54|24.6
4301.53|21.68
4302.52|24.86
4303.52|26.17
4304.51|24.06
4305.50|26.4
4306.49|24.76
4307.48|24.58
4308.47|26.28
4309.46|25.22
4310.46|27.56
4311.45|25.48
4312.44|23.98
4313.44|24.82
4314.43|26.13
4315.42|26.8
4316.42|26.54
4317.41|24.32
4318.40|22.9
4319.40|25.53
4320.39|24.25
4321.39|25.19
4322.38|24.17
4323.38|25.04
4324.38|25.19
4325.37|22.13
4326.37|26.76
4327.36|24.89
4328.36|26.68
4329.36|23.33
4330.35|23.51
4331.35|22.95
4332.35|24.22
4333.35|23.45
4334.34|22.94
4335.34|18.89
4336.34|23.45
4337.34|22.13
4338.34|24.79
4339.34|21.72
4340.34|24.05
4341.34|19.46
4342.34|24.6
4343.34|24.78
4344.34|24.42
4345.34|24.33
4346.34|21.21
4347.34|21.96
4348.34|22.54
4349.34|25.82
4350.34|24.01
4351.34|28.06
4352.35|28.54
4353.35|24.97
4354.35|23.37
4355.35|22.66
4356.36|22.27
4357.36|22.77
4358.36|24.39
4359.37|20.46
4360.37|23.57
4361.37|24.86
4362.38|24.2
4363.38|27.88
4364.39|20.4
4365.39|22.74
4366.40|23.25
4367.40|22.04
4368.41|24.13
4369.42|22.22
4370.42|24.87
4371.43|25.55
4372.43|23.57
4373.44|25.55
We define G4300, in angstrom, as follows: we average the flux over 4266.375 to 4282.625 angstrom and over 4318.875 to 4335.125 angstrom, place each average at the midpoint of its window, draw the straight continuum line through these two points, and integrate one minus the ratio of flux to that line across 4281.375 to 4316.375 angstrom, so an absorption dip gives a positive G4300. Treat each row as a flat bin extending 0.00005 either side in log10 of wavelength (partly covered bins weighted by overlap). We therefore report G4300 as -0.7 angstrom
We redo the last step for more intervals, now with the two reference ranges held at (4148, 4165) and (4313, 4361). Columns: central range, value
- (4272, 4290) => 0.00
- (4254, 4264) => 0.09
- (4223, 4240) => 0.01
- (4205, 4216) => -0.06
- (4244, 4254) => -0.19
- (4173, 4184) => 0.01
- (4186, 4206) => -0.02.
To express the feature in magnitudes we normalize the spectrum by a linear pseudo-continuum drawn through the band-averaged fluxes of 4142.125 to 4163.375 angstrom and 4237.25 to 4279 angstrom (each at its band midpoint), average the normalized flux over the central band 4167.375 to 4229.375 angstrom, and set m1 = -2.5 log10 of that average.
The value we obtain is 0.01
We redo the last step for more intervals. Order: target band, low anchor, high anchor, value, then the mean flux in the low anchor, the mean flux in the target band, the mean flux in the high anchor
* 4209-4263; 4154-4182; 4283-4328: 0.010 mag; 26.5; 25.6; 25.1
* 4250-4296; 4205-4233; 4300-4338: -0.003 mag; 25.7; 25.1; 24.5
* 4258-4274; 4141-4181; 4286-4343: 0.013 mag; 27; 25.1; 24.6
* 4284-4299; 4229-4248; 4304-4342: -0.009 mag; 25.9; 25.1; 24.3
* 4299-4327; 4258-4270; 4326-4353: -0.039 mag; 24.9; 25.1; 23.8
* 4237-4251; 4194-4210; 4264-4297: -0.017 mag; 26.3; 26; 25.1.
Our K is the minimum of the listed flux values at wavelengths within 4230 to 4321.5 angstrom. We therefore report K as 21.6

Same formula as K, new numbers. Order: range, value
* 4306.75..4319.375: 22.9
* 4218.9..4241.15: 22.12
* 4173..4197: 24.35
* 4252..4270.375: 22.07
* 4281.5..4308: 21.68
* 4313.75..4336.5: 18.89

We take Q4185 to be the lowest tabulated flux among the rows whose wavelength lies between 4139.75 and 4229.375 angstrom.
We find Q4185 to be 22.12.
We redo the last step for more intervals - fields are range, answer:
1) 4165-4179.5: 23.51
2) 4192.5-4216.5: 23.02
